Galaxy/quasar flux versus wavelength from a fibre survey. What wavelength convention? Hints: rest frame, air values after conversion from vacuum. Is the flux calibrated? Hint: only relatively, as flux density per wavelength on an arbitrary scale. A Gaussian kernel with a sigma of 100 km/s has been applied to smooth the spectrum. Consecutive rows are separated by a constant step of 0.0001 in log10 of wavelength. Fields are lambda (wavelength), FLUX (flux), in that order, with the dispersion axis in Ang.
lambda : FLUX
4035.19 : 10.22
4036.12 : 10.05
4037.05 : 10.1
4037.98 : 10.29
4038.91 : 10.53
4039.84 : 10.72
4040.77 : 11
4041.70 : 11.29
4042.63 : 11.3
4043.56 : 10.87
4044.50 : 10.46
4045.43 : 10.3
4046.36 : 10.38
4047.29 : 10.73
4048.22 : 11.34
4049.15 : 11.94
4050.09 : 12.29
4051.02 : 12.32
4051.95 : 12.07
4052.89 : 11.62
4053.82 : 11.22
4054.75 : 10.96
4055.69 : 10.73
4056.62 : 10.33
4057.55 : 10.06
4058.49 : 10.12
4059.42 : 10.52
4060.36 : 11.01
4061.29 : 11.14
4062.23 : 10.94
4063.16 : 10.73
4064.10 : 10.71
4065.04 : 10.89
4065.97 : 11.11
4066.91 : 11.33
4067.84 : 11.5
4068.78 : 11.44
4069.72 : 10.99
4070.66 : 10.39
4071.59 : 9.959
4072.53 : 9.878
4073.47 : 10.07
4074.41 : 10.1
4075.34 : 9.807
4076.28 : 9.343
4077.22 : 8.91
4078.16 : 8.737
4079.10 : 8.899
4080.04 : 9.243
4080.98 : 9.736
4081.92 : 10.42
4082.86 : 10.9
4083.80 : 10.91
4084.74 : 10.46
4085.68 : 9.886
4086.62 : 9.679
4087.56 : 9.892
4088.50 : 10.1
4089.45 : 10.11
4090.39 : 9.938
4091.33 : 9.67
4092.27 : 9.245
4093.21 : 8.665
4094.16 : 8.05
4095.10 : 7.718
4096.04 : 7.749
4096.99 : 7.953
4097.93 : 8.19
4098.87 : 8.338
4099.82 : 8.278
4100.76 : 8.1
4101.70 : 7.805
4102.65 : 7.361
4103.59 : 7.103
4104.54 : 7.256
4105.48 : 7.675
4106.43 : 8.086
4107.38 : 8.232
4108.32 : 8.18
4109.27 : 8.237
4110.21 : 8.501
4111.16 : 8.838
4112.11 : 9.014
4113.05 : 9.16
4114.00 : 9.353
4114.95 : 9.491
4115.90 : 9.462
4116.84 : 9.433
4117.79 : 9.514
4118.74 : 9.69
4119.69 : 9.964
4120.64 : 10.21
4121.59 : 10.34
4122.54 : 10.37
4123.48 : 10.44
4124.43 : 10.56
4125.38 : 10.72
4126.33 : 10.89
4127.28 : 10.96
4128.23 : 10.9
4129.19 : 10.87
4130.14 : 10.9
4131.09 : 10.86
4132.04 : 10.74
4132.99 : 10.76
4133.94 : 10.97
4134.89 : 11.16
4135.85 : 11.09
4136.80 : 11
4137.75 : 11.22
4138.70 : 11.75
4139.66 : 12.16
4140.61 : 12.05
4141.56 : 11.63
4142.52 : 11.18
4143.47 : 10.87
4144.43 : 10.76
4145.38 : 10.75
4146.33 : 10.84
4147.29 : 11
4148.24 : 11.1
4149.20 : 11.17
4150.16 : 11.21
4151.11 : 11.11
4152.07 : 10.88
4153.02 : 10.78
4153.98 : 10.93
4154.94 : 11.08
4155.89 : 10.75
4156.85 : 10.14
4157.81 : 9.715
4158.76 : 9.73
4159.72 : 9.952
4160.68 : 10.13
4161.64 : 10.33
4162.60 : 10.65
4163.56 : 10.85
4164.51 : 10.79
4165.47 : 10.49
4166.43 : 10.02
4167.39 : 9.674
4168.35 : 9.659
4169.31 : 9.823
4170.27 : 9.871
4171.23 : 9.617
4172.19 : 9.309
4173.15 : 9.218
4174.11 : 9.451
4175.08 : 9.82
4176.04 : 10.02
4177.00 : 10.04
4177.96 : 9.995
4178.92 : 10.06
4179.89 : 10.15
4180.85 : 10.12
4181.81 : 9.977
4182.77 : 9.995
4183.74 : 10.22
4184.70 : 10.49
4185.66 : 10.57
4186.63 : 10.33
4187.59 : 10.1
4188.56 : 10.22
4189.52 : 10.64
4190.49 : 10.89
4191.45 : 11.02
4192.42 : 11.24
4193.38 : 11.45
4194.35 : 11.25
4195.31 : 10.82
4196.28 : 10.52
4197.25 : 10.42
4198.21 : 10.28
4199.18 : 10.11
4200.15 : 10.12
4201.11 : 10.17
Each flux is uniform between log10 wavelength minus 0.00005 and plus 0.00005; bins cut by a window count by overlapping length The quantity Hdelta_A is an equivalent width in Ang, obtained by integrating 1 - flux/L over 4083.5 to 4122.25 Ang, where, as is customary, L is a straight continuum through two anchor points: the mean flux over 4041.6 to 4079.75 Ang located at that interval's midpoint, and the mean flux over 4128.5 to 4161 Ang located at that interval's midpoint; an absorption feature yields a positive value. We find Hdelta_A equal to 6.8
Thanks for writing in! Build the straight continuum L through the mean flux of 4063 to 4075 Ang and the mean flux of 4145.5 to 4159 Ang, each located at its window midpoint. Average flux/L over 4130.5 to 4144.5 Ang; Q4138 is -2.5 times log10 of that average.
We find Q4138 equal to -0.05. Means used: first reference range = 10.7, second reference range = 10.8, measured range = 11.2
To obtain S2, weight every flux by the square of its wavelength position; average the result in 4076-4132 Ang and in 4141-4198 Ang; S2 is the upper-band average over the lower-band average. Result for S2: 1.16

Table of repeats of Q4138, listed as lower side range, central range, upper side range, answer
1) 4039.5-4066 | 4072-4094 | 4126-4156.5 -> 0.13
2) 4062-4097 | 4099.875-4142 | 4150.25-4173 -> 0.03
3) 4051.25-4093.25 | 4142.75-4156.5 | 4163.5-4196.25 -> -0.07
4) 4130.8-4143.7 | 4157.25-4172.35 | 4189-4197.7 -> 0.11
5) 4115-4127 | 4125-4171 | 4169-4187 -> -0.07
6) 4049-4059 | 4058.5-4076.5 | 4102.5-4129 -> 0.02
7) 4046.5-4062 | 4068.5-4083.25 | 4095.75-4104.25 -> -0.04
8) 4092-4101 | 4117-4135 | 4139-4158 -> -0.08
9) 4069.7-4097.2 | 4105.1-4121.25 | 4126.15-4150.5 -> 0.16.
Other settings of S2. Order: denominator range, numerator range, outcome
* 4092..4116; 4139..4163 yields 1.34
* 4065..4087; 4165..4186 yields 1.02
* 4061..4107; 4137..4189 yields 1.15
